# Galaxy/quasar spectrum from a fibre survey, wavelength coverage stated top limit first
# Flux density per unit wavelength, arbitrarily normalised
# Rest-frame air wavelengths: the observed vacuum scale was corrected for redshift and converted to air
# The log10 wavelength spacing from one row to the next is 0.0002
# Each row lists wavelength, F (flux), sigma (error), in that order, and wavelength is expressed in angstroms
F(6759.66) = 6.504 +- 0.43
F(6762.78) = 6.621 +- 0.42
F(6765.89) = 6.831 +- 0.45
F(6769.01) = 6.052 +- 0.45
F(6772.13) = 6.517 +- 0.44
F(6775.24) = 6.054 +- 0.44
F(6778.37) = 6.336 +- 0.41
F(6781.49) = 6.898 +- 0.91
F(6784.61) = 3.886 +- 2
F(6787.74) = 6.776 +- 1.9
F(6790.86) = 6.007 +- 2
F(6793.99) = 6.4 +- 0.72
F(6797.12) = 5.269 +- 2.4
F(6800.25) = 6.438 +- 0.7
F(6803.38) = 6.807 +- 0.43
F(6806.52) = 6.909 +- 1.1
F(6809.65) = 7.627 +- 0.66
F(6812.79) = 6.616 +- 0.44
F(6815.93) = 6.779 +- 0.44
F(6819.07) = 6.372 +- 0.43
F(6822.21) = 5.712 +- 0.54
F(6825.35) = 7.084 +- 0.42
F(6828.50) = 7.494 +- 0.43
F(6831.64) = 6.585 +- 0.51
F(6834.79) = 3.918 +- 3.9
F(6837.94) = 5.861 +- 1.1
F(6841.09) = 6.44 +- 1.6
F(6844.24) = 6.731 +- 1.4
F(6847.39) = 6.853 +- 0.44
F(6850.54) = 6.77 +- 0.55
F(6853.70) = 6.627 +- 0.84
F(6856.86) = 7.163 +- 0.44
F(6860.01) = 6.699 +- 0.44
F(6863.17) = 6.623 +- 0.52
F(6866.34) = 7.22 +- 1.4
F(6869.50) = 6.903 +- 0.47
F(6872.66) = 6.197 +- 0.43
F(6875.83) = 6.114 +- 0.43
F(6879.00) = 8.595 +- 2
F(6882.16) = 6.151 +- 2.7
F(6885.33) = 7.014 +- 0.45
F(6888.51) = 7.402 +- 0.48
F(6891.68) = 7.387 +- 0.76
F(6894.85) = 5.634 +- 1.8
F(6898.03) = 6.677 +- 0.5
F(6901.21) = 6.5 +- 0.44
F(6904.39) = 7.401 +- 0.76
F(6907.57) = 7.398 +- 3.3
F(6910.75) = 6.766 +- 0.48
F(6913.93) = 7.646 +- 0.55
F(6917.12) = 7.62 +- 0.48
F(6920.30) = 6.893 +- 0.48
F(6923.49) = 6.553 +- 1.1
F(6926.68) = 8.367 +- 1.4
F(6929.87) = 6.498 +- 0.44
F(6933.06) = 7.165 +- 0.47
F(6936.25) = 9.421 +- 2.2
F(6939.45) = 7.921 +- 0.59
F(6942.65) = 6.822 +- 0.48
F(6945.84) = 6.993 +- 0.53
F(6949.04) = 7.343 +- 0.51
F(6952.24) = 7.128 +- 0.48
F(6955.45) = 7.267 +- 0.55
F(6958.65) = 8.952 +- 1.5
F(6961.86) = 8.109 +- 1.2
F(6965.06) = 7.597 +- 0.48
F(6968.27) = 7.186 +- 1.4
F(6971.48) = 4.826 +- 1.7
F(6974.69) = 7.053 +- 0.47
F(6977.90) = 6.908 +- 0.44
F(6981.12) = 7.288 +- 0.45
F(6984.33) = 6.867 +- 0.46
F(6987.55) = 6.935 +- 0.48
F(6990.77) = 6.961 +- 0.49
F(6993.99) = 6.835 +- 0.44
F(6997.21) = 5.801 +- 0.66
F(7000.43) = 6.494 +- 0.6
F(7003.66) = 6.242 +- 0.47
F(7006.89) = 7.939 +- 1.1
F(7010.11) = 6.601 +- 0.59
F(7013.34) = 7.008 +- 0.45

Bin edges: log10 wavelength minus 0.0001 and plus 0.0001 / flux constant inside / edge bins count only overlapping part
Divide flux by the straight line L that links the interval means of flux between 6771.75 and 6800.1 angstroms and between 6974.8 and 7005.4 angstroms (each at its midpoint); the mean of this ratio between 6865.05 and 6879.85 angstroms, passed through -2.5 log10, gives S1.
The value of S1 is -0.10 mag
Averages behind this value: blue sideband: 6.02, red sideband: 6.72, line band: 6.92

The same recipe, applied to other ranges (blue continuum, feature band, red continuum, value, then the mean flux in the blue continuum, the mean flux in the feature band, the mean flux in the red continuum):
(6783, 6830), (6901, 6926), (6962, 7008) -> -0.08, 6.41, 7.18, 6.81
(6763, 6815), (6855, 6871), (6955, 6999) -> -0.05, 6.35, 6.92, 7.03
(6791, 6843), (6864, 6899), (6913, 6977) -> 0.01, 6.38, 6.84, 7.36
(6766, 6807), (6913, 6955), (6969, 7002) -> -0.14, 6.18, 7.4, 6.61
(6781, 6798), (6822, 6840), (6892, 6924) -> 0.01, 5.83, 6.15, 6.94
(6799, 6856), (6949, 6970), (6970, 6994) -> -0.15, 6.54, 7.66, 6.71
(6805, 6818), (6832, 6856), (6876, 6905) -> 0.12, 6.96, 6.22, 6.92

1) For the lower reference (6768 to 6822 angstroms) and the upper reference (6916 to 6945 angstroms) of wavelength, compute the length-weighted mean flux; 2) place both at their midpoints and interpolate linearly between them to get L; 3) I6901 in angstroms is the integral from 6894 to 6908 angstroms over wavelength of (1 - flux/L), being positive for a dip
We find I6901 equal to 0.96 angstroms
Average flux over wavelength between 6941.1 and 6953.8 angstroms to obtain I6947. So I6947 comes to 7.08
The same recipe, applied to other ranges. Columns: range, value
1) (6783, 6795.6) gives 5.77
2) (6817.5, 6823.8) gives 6.05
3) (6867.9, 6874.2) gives 6.56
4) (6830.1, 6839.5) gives 5.45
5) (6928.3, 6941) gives 7.75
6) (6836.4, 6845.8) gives 6.35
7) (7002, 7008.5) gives 7.08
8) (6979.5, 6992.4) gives 7.01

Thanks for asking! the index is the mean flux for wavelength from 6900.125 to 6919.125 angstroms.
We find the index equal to 7.24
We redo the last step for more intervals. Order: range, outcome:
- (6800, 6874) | 6.61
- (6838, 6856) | 6.63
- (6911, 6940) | 7.52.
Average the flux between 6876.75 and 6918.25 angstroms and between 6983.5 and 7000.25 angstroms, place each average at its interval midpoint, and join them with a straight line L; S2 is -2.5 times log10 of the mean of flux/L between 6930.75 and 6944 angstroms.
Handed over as -0.13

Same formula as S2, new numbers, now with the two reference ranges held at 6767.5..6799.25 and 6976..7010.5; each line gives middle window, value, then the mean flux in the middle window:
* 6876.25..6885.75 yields -0.12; 7.15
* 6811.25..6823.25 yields -0.04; 6.4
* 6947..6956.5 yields -0.09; 7.23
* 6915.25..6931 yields -0.10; 7.21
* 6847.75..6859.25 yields -0.09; 6.85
